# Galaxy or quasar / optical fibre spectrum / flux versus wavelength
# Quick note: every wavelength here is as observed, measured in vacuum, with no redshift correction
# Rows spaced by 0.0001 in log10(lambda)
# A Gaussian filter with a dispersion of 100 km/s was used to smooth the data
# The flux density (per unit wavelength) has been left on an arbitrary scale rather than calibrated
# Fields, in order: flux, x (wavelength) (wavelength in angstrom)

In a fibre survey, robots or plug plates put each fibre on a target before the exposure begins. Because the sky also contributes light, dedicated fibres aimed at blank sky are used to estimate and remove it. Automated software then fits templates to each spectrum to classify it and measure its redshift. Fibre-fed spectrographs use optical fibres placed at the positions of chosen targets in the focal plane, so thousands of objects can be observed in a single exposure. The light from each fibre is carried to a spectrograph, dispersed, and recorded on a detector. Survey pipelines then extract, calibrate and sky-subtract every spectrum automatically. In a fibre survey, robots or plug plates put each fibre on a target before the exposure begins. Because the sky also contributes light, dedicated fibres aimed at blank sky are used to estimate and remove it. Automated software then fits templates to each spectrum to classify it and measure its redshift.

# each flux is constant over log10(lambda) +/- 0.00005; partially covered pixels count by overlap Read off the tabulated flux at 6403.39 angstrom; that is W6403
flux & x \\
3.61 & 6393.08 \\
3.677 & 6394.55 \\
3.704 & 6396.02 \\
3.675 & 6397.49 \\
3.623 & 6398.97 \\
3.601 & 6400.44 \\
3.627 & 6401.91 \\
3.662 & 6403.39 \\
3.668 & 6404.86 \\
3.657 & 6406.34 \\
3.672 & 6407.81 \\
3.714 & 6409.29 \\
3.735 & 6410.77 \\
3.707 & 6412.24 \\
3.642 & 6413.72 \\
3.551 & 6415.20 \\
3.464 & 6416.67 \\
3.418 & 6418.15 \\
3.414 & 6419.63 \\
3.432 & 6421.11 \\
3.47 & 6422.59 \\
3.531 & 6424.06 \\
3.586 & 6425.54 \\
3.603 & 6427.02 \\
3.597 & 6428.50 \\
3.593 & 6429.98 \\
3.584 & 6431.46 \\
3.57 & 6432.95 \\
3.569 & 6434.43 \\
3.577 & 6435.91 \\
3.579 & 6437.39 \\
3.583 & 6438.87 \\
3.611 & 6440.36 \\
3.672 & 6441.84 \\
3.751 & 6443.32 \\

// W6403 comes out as 3.662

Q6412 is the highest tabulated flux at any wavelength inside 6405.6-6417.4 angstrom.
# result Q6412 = 3.735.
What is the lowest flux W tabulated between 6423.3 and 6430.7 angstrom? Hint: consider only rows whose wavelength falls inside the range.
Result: 3.531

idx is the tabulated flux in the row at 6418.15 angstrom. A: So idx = 3.418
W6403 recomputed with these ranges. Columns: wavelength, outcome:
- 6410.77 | 3.735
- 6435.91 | 3.577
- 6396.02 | 3.704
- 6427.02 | 3.603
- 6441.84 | 3.672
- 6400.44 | 3.601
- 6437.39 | 3.579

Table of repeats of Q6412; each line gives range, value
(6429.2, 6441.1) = 3.611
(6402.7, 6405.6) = 3.668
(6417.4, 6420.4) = 3.418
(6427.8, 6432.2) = 3.597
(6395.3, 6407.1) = 3.704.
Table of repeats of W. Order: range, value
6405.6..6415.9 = 3.551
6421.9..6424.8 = 3.47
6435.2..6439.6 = 3.577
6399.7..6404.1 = 3.601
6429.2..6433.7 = 3.57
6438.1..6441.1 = 3.583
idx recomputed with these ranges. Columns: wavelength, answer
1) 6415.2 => 3.551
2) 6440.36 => 3.611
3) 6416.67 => 3.464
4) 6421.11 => 3.432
